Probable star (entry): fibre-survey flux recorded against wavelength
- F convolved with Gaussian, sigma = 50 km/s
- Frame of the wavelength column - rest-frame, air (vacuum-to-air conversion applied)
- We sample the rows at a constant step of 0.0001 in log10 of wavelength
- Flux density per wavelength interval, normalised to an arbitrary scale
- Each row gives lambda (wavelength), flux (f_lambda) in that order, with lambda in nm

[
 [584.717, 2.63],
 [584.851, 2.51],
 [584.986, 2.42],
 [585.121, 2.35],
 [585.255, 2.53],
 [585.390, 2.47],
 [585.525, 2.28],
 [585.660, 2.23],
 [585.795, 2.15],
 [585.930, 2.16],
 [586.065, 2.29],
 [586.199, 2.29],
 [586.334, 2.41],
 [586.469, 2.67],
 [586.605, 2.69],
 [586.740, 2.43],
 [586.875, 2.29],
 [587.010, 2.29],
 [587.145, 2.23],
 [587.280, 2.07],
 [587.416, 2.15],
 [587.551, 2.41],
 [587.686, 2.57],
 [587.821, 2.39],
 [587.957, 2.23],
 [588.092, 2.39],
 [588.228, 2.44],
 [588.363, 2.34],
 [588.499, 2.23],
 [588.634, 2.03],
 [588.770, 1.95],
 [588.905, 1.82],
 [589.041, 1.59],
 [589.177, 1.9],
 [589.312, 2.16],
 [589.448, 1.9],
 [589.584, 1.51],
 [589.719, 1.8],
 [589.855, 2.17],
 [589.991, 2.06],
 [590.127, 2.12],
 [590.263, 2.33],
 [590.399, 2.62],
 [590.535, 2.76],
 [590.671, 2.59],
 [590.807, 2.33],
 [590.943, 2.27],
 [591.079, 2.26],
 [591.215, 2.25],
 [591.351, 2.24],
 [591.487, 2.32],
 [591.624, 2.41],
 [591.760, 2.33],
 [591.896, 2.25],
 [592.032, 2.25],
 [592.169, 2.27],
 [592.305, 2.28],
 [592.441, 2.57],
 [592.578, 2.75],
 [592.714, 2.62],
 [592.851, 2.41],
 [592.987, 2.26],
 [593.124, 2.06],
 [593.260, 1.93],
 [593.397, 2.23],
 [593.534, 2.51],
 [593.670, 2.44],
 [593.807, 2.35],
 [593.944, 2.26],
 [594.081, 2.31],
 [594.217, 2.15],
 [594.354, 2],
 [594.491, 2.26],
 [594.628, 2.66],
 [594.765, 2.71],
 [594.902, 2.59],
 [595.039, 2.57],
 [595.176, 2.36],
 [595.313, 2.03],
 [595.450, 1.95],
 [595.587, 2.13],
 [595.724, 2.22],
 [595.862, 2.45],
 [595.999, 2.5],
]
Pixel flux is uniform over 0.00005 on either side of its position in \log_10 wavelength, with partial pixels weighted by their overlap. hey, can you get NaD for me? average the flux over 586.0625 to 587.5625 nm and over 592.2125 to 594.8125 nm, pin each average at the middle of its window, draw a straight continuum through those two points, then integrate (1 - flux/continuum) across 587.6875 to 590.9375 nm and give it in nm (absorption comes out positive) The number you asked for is 0.253 nm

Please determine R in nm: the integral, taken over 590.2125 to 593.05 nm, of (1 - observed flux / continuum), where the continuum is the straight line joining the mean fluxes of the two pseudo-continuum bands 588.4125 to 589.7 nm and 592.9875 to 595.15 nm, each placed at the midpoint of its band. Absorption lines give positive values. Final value -0.37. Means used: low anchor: 1.9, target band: 2.4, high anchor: 2.33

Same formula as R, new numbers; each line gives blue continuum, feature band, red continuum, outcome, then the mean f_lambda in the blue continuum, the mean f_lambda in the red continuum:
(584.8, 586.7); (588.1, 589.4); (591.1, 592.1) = 0.153 nm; 2.39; 2.29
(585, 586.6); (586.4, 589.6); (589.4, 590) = -0.176 nm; 2.36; 1.87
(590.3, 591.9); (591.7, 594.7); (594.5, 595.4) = 0.127 nm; 2.39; 2.46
